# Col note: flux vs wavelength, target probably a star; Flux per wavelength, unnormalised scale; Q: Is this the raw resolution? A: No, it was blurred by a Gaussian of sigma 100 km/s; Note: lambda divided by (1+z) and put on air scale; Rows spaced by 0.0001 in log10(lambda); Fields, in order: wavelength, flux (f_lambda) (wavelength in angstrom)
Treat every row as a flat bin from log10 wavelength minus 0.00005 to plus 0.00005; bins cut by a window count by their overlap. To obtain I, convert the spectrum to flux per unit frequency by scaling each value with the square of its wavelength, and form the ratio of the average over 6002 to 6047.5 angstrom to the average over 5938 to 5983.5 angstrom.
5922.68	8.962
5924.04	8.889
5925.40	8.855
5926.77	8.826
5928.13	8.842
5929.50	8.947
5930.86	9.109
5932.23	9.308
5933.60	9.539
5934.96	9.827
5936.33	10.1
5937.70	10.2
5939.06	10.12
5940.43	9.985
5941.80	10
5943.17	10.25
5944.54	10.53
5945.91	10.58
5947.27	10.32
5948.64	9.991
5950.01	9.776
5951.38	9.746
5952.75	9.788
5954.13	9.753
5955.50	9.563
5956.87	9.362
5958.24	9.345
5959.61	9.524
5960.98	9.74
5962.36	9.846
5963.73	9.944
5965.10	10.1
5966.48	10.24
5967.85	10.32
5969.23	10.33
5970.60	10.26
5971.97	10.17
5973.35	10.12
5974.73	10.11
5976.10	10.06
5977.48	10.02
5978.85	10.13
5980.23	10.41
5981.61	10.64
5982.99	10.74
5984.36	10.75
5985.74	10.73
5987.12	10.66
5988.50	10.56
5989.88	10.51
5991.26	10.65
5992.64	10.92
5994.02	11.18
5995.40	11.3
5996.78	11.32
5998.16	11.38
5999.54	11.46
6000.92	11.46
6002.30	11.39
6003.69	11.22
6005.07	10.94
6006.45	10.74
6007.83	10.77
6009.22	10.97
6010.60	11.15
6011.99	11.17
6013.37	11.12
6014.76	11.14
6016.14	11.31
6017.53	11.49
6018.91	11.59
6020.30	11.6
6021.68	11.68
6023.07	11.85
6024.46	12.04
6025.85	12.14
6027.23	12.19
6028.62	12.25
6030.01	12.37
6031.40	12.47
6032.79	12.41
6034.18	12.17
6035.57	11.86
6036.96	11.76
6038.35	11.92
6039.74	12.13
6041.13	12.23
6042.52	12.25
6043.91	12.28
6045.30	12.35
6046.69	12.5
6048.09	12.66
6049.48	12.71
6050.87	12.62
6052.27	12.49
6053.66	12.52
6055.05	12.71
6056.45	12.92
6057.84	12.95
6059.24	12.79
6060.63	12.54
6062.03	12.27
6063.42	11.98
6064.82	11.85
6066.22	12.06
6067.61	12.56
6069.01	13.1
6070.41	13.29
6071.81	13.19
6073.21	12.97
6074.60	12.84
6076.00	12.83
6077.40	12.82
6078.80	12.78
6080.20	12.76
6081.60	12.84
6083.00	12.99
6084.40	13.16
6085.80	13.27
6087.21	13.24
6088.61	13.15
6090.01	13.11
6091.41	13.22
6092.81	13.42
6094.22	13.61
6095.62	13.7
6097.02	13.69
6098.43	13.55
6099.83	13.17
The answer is 1.19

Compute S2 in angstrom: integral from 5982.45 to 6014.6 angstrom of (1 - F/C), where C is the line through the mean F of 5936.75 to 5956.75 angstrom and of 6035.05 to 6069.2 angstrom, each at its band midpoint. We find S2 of 0.5 angstrom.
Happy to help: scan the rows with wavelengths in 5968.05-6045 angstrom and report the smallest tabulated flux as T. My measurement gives 10.02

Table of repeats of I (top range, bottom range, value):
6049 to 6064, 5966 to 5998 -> 1.22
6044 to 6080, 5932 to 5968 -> 1.32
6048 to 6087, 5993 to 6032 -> 1.13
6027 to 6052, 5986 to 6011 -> 1.13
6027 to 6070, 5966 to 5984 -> 1.23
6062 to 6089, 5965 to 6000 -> 1.25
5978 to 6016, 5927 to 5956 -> 1.14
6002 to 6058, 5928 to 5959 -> 1.25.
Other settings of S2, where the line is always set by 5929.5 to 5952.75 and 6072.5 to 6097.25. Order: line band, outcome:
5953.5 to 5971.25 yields 0.9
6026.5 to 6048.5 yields -0.3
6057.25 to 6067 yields 0.2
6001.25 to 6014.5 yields 0.4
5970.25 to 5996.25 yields 0.8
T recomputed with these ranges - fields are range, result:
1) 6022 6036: 11.85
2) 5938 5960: 9.345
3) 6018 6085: 11.59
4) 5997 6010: 10.74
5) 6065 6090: 12.06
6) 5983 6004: 10.51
